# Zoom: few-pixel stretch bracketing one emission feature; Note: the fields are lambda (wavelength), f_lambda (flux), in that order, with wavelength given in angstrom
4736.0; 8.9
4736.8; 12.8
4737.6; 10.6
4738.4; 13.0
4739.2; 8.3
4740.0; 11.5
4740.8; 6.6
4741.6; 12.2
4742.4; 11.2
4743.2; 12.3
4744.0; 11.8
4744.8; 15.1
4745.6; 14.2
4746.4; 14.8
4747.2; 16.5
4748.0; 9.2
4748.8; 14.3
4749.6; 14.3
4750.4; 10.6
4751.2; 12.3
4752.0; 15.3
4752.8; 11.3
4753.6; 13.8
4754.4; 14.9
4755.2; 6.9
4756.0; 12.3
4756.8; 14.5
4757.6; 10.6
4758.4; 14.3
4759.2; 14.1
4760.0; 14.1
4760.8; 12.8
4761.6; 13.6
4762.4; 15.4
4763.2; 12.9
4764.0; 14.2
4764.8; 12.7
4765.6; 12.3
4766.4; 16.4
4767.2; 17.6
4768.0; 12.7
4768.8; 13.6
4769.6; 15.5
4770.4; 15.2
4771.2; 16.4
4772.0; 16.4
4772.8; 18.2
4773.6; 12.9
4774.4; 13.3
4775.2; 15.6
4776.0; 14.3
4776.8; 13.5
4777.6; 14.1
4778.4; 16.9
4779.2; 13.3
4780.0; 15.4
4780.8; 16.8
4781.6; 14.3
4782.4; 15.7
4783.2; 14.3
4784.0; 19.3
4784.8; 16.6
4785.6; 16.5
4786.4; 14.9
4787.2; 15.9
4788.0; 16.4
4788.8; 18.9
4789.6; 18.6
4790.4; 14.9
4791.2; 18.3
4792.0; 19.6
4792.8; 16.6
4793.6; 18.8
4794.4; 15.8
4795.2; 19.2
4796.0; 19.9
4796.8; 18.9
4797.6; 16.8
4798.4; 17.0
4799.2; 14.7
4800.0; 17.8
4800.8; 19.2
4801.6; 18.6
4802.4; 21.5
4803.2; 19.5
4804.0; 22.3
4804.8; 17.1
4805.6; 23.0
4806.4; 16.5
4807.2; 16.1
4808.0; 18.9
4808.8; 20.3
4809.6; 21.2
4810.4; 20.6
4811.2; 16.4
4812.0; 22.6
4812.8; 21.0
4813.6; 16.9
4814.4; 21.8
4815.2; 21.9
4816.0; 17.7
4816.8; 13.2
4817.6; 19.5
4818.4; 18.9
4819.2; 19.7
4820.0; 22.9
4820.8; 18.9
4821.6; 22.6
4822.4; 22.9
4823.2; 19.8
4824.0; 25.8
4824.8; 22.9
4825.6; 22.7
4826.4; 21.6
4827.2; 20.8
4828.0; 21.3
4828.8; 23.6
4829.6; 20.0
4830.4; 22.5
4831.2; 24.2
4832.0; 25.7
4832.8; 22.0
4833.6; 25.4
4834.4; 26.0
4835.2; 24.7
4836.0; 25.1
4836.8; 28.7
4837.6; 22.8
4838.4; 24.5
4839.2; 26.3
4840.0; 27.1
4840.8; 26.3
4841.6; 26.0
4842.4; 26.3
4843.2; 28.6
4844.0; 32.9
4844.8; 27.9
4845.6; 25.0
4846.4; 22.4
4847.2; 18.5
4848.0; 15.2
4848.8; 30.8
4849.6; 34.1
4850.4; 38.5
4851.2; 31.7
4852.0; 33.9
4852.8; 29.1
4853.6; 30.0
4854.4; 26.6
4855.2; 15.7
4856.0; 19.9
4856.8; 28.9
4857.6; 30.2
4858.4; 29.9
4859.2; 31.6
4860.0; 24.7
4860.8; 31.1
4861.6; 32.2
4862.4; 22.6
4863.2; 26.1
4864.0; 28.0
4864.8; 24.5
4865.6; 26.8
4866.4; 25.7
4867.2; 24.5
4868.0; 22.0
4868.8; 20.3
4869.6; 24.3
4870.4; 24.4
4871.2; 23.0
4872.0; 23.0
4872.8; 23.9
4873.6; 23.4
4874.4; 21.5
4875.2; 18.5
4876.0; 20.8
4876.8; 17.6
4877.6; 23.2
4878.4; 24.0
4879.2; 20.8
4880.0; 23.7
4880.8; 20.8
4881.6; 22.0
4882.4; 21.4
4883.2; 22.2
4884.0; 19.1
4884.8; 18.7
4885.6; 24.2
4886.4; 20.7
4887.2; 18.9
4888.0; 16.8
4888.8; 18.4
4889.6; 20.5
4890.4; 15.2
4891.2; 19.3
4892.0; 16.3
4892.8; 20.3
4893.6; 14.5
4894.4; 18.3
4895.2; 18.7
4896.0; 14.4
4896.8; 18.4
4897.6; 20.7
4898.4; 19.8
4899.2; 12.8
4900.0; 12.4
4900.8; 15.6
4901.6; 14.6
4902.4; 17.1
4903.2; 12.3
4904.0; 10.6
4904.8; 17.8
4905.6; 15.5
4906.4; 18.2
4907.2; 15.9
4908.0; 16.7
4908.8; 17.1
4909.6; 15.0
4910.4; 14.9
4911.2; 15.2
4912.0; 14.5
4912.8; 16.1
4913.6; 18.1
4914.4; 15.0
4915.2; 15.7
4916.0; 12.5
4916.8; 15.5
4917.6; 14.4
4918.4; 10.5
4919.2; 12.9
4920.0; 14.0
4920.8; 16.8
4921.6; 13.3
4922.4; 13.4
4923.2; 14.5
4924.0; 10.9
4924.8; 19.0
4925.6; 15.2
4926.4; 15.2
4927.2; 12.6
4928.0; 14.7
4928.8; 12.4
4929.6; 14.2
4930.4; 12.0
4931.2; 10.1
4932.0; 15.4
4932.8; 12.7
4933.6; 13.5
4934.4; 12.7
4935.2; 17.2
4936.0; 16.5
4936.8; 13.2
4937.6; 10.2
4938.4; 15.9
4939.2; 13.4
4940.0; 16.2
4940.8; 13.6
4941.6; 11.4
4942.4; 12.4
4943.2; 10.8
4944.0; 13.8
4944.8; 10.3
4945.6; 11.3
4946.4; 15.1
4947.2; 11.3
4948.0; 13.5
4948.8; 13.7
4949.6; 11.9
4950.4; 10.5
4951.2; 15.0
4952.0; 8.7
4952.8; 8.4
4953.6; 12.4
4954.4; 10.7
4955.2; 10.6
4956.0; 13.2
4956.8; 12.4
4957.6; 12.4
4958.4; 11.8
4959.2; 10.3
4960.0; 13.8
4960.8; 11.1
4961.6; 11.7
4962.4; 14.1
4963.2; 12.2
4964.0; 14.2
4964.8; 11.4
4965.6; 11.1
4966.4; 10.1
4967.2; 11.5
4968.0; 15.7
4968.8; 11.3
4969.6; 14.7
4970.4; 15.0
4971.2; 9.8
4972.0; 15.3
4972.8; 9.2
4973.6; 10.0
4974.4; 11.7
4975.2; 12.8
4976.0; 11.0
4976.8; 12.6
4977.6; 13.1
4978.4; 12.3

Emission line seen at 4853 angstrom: C IV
